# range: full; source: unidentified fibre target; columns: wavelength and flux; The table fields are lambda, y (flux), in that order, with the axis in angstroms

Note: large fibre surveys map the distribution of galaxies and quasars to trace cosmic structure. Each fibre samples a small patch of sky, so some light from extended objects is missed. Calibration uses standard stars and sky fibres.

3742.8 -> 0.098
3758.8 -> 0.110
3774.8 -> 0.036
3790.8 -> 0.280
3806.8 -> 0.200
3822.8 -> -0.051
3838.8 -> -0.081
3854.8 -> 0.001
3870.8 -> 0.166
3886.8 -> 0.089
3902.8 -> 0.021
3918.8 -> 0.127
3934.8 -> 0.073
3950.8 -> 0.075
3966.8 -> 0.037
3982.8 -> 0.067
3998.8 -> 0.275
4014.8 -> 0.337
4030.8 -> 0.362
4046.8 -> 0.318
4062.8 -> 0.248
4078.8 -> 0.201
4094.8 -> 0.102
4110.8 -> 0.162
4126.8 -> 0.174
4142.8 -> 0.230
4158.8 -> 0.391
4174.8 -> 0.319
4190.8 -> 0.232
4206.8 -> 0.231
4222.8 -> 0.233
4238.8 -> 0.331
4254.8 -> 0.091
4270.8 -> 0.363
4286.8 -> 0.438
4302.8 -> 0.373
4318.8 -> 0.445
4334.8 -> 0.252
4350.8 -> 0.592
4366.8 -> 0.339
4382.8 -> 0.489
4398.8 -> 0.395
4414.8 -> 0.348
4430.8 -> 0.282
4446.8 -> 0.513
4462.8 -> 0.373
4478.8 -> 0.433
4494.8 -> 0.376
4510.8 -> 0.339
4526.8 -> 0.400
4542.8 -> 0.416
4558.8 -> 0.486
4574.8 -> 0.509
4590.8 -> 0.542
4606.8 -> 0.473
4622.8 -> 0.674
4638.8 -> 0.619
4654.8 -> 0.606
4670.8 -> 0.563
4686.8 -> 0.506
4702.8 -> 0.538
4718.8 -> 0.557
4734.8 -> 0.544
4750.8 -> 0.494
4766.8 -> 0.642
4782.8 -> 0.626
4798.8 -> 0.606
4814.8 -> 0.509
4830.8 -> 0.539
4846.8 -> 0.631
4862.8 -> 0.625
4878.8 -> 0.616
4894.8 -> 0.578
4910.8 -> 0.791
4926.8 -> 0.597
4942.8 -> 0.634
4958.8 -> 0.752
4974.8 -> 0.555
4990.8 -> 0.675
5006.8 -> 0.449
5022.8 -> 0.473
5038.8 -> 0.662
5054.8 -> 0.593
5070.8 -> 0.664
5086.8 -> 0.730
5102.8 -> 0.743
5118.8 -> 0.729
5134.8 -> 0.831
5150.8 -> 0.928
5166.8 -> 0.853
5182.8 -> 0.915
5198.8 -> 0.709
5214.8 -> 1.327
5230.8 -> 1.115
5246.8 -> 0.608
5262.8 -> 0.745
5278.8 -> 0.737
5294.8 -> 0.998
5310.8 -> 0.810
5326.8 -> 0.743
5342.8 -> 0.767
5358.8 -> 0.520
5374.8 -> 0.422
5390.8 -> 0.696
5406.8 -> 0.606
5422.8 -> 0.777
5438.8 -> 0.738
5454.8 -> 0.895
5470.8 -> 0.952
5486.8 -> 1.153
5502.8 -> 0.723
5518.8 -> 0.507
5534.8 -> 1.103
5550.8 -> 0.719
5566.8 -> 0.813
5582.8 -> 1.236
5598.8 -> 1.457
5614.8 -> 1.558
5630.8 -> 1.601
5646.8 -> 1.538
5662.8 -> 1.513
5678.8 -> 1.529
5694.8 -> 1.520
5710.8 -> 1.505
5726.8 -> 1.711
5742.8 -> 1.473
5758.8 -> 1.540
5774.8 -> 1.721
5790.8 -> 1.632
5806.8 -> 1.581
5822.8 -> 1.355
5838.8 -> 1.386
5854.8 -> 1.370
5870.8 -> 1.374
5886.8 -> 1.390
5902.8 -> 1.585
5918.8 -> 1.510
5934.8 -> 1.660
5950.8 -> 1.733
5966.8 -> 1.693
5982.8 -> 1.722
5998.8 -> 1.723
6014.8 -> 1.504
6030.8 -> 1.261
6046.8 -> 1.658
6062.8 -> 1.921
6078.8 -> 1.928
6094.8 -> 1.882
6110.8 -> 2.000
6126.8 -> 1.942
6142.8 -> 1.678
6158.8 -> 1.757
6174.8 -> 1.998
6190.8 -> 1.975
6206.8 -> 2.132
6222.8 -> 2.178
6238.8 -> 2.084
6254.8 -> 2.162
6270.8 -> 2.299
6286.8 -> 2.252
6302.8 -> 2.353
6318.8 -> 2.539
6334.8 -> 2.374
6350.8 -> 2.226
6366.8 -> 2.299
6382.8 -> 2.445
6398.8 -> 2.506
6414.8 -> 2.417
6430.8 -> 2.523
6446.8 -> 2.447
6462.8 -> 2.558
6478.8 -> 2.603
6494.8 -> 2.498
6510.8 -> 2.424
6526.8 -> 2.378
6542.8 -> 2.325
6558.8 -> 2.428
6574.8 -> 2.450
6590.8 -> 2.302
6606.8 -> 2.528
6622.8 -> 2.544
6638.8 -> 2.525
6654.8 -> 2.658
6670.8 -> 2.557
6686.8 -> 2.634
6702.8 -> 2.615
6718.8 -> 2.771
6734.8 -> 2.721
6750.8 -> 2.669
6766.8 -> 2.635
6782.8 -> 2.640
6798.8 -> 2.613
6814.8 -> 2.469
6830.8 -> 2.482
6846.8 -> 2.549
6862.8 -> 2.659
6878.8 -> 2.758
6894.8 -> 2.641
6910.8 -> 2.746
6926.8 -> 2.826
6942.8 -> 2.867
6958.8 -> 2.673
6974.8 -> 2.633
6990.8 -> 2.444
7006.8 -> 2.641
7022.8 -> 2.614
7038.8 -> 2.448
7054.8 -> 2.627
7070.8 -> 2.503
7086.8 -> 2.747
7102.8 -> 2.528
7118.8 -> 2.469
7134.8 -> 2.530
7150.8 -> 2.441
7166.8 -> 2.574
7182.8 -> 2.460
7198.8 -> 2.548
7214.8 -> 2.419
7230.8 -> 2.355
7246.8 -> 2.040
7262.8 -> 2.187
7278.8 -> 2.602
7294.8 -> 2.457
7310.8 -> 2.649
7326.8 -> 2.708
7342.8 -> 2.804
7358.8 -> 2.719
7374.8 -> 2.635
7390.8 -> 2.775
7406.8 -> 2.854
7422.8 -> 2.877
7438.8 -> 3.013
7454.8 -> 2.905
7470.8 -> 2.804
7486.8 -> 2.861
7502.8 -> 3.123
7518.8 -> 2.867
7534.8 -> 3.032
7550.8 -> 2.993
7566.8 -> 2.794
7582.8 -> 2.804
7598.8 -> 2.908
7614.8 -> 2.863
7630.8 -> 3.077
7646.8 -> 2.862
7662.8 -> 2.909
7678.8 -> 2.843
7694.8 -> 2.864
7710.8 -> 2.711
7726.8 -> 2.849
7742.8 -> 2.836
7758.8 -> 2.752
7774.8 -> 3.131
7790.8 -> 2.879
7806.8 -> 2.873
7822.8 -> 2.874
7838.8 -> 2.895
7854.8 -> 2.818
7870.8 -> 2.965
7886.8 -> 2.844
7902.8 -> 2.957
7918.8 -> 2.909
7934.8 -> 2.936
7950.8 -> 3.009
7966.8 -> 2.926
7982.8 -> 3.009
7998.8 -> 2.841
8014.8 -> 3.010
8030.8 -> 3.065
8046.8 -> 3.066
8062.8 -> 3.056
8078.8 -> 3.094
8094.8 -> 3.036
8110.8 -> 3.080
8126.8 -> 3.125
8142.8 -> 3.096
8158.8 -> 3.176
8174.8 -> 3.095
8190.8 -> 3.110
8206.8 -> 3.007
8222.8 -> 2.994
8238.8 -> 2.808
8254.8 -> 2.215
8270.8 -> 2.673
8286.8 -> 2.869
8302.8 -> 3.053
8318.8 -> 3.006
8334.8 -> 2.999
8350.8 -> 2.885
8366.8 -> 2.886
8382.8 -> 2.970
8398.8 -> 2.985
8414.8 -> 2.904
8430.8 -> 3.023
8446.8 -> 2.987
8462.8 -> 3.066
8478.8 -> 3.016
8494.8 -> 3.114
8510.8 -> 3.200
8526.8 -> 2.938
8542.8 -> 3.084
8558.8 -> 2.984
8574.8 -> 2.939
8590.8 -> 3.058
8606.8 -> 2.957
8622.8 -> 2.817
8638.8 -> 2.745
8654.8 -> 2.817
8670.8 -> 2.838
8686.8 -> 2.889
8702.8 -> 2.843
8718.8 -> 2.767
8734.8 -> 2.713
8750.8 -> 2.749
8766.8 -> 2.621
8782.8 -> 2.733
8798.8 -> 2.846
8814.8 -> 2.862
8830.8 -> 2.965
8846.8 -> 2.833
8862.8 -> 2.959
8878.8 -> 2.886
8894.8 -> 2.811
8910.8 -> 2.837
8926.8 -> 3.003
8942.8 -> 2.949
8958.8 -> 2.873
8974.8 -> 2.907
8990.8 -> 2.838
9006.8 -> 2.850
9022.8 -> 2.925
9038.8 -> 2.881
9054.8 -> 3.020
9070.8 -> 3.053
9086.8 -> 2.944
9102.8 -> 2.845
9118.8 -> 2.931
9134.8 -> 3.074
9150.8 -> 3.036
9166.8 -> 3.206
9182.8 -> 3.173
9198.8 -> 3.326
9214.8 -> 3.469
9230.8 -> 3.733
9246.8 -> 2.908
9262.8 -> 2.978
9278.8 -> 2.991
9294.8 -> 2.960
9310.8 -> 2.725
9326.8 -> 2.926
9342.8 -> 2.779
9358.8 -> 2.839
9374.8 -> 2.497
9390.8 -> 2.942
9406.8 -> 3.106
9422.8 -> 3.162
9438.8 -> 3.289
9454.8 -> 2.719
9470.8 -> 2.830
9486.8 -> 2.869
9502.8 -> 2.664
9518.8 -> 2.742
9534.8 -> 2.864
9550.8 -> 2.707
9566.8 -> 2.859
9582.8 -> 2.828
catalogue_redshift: 0.401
